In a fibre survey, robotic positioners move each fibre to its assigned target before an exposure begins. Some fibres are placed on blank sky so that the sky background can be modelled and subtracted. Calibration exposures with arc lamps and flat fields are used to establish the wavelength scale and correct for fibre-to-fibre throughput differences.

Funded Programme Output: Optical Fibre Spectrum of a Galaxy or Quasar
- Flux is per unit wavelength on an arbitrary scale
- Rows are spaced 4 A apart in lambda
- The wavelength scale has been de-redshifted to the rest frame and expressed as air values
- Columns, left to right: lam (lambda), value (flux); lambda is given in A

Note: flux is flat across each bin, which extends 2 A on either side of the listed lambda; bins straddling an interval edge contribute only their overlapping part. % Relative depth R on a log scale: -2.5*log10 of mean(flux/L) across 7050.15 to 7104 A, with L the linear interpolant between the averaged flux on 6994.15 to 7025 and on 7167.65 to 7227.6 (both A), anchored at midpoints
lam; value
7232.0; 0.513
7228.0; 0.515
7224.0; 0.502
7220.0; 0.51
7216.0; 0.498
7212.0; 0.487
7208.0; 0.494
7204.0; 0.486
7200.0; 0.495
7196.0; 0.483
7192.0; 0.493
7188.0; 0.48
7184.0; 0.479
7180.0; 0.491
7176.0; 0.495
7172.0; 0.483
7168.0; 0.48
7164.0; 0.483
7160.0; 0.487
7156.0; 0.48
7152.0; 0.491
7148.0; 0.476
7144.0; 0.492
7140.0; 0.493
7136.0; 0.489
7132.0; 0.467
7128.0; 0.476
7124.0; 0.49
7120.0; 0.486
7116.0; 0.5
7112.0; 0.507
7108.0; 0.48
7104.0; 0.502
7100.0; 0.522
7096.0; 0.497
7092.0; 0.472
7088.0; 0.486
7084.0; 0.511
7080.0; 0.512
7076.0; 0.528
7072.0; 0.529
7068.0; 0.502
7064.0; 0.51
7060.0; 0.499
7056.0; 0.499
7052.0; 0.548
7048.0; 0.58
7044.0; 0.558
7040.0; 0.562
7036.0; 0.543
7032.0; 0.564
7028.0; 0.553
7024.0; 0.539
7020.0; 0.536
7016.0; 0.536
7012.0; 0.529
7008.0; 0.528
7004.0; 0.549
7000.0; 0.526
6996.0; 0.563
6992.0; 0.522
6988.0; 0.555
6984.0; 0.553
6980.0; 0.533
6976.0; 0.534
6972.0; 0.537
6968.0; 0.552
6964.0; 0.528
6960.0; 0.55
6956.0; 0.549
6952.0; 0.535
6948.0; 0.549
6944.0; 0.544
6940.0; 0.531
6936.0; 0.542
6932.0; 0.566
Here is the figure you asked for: 0.03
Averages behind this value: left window 0.538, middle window 0.508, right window 0.491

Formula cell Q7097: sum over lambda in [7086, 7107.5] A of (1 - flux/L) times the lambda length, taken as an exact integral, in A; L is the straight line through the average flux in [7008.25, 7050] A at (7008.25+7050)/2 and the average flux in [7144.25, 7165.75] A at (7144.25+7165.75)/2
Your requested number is 0.8 A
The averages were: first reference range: 0.549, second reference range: 0.484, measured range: 0.495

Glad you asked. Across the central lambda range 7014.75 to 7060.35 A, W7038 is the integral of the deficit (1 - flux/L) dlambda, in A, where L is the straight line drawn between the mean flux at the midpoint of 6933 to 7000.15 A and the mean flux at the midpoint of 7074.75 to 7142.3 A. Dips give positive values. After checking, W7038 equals -2.32 A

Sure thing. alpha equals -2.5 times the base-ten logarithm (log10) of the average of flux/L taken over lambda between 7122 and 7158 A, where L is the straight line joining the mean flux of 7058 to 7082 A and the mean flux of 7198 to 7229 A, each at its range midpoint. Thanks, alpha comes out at 0.05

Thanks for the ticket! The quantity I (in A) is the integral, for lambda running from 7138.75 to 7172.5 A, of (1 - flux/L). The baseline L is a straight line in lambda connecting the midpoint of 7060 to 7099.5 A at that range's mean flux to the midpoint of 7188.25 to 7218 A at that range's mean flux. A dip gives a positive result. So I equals 0.76 A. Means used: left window 0.506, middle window 0.485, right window 0.49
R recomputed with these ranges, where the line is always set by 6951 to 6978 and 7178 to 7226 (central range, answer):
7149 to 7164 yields 0.04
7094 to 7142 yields 0.04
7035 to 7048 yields -0.07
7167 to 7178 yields 0.02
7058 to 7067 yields 0.03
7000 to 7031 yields -0.02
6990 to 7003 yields -0.01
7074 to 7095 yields 0.03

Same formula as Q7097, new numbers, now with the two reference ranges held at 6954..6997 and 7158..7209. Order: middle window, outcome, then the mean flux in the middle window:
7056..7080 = 0.3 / 0.512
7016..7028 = -0.2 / 0.54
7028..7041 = -0.7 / 0.555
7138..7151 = 0.3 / 0.487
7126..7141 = 0.6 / 0.48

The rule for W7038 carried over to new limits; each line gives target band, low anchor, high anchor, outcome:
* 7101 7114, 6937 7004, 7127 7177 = -0.01 A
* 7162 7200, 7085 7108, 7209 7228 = 1.00 A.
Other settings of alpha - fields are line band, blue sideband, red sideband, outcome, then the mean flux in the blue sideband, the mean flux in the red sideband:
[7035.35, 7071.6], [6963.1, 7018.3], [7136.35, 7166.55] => -0.03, 0.539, 0.486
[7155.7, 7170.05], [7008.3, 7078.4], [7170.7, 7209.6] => 0.03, 0.536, 0.488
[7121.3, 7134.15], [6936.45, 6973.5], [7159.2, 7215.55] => 0.05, 0.542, 0.487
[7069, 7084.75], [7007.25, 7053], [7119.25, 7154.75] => 0.00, 0.549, 0.484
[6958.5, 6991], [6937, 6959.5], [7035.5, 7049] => 0.01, 0.542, 0.561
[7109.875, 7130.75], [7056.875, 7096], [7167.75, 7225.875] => 0.02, 0.505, 0.491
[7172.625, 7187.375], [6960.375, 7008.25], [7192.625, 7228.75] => 0.03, 0.541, 0.496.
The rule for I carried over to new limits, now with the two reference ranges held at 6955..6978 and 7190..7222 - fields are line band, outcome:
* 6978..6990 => -0.2 A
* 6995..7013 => -0.1 A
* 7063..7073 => 0.2 A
